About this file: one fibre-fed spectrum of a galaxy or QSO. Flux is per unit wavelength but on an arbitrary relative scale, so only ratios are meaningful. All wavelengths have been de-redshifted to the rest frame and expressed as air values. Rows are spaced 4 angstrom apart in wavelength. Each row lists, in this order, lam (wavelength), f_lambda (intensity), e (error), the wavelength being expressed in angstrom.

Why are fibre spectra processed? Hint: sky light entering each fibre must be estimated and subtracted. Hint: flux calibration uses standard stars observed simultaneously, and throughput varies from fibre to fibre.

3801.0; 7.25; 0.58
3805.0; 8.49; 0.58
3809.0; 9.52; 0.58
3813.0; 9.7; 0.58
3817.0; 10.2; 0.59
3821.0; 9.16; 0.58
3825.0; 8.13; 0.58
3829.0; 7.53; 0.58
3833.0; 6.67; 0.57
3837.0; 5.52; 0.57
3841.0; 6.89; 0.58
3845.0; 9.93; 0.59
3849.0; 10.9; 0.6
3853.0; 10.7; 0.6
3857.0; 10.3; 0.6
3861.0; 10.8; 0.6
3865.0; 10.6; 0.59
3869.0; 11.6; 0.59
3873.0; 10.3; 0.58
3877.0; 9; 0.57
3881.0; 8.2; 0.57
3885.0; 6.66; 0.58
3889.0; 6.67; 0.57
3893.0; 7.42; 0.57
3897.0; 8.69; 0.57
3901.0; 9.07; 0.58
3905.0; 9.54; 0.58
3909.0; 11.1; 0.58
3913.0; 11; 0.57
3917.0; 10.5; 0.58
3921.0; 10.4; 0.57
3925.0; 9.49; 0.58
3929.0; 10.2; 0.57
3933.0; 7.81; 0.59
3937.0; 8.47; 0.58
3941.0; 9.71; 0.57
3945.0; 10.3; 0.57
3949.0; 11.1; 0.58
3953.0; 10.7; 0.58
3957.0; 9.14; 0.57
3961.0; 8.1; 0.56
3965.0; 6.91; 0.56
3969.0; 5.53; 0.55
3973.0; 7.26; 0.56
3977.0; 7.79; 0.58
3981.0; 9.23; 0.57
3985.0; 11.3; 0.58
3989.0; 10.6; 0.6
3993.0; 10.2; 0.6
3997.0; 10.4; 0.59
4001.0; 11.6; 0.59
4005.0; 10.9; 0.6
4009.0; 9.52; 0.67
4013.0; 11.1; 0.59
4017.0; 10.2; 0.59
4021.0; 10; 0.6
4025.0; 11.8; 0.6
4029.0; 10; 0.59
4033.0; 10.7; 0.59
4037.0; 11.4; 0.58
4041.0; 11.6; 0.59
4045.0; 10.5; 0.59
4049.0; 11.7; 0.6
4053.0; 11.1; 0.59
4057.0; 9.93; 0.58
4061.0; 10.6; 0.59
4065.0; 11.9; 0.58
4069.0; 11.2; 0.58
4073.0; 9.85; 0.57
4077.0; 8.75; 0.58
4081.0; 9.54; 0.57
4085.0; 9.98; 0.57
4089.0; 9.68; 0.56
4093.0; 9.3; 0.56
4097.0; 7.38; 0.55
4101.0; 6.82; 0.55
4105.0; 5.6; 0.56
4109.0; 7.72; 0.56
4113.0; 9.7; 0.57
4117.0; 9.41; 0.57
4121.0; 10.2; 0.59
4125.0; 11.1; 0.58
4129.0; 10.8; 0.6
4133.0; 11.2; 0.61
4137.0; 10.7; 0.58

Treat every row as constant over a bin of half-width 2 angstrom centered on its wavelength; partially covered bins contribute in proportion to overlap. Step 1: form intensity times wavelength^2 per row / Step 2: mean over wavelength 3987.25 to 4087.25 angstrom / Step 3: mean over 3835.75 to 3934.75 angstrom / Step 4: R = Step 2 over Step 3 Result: 1.22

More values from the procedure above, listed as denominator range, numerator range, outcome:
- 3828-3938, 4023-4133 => 1.20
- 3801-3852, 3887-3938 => 1.14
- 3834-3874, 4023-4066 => 1.25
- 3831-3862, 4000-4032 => 1.30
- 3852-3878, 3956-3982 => 0.76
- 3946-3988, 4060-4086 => 1.23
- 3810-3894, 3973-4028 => 1.24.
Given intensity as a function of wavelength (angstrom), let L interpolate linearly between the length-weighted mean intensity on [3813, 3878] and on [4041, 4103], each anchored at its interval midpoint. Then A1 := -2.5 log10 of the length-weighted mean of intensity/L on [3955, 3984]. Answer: 0.23 mag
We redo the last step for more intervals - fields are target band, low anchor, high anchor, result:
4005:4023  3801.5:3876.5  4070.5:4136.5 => -0.12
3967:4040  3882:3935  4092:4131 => -0.12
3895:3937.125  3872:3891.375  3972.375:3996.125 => -0.14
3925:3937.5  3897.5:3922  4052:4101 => 0.13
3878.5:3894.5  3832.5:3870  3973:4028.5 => 0.30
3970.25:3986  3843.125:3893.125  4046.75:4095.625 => 0.16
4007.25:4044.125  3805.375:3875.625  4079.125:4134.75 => -0.16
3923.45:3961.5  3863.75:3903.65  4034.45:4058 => 0.01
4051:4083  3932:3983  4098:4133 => -0.17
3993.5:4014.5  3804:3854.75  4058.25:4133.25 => -0.16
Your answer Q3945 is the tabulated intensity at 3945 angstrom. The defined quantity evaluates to 10.3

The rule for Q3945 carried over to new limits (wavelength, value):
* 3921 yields 10.4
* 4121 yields 10.2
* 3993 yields 10.2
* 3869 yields 11.6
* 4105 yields 5.6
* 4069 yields 11.2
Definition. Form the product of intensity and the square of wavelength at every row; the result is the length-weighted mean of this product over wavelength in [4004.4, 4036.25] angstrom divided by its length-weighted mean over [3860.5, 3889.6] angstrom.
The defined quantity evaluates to 1.2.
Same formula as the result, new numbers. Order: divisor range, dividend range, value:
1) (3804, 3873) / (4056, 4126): 1.14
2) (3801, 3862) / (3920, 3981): 1.06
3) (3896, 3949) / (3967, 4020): 1.03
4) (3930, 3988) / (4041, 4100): 1.20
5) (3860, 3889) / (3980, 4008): 1.21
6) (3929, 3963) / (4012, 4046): 1.19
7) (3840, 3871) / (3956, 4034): 1.00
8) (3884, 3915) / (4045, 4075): 1.33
